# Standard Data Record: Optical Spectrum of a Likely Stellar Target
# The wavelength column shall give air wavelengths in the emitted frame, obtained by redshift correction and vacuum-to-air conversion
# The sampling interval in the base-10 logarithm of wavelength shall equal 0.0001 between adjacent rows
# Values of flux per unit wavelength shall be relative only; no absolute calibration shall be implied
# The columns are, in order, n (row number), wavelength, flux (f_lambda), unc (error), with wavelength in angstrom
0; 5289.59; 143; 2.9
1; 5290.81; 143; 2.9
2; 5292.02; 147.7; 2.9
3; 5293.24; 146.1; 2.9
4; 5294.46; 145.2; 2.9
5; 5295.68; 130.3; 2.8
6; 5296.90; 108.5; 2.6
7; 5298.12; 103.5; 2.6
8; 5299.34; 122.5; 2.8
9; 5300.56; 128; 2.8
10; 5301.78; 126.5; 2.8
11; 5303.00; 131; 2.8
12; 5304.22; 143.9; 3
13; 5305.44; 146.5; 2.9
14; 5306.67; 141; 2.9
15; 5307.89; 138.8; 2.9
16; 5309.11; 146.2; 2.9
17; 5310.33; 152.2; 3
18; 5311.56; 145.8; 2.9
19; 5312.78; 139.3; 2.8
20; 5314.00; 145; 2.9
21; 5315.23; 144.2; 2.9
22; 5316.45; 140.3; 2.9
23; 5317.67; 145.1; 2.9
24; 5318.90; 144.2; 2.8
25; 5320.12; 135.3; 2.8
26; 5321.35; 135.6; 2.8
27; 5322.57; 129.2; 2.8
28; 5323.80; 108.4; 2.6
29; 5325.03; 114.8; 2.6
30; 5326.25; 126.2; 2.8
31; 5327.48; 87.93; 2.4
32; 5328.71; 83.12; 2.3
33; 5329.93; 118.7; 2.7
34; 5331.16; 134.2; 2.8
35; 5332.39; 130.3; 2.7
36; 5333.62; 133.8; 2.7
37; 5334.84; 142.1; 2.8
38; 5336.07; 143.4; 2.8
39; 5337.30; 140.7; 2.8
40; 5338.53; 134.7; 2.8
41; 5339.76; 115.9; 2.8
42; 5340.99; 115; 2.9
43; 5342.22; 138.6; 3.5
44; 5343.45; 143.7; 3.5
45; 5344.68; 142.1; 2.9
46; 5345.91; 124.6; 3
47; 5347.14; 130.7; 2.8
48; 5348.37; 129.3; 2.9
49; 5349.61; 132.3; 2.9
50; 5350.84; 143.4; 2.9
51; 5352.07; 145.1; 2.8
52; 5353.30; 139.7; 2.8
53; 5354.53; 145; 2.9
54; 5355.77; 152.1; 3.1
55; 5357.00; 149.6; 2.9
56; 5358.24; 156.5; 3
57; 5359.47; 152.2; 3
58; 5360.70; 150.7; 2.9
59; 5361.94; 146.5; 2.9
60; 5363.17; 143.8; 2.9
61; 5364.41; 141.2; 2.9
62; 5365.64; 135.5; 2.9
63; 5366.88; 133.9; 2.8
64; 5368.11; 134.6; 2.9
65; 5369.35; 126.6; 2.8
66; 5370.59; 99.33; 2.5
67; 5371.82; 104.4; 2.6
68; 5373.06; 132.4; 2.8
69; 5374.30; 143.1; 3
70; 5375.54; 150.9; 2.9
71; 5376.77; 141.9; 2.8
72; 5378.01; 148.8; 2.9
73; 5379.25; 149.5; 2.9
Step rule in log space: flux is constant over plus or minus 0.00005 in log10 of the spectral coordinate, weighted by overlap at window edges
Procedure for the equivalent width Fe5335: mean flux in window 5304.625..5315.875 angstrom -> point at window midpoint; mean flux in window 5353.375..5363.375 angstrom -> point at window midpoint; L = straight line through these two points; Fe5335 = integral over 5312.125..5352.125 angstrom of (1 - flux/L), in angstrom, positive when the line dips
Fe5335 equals 4.3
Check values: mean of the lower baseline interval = 144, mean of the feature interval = 131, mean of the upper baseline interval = 149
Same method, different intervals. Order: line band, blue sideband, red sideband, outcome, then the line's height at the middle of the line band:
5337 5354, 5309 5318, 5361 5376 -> 0.47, 138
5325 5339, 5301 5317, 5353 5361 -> 2.03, 145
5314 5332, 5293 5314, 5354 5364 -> 1.85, 140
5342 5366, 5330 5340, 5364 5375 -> -2.14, 131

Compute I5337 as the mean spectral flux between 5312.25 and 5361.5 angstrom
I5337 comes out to 134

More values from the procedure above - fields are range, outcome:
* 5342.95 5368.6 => 142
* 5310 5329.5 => 129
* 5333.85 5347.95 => 134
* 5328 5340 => 128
